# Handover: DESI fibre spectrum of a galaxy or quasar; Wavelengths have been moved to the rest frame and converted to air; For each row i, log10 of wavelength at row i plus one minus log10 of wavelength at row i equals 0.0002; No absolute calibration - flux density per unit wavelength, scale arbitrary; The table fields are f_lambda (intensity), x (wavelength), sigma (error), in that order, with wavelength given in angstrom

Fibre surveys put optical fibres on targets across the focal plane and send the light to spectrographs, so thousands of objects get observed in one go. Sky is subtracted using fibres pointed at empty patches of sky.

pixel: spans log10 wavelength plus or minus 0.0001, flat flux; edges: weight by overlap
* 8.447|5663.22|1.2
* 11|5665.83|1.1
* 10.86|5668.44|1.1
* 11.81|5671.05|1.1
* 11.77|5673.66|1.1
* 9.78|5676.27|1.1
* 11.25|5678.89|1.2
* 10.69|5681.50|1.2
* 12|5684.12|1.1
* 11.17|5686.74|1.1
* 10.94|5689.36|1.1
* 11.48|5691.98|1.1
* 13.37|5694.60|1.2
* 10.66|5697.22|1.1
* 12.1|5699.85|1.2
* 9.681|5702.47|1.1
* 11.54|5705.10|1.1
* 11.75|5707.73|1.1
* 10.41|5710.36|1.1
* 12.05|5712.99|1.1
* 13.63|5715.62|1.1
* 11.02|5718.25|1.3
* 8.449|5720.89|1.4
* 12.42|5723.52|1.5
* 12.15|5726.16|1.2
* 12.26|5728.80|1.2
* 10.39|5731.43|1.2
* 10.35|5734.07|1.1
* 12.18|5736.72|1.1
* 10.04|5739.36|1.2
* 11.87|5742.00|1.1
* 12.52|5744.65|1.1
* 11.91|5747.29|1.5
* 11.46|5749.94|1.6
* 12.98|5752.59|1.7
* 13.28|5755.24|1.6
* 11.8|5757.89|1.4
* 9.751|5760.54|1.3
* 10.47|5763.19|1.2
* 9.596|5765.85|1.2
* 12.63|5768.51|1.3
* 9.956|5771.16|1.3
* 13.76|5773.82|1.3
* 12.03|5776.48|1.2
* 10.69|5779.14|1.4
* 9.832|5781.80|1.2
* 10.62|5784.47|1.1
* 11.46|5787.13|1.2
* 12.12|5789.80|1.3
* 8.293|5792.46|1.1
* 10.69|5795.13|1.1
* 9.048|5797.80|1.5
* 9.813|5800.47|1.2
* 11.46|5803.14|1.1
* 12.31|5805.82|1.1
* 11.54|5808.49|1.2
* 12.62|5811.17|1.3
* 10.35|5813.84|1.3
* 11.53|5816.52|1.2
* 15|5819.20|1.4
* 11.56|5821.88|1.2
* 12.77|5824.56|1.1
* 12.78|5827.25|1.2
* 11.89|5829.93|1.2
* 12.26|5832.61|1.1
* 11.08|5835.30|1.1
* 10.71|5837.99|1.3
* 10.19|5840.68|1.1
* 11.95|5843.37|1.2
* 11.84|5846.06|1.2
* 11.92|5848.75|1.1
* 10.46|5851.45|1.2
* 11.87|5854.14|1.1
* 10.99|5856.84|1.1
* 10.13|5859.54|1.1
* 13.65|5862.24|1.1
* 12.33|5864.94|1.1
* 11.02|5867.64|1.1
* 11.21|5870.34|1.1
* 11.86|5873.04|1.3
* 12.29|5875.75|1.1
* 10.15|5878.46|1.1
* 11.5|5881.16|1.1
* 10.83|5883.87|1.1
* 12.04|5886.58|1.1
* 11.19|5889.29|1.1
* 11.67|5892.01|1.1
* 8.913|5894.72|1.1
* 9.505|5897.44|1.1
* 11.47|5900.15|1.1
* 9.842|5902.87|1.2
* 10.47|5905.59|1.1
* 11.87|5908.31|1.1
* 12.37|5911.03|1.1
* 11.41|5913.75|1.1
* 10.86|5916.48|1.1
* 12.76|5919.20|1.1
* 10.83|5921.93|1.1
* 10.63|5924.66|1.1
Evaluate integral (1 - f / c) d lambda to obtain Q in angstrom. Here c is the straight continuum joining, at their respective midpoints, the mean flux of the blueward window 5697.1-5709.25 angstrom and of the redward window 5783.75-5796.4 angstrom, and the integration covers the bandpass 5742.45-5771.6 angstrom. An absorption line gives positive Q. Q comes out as -1.87 angstrom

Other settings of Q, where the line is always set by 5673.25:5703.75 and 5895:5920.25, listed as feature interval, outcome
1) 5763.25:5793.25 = 0.4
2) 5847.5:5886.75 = -1.3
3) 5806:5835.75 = -2.8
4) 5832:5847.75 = -0.3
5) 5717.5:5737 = 0.2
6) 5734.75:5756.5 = -1.5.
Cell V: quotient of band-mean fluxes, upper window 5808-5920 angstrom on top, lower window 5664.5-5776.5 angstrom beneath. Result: 1.0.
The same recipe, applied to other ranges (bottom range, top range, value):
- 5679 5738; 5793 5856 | 1.01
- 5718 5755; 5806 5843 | 1.03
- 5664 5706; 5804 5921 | 1.03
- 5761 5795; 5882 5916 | 1.00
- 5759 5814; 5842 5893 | 1.05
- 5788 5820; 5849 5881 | 1.03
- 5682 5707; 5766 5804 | 0.95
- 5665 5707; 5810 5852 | 1.05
